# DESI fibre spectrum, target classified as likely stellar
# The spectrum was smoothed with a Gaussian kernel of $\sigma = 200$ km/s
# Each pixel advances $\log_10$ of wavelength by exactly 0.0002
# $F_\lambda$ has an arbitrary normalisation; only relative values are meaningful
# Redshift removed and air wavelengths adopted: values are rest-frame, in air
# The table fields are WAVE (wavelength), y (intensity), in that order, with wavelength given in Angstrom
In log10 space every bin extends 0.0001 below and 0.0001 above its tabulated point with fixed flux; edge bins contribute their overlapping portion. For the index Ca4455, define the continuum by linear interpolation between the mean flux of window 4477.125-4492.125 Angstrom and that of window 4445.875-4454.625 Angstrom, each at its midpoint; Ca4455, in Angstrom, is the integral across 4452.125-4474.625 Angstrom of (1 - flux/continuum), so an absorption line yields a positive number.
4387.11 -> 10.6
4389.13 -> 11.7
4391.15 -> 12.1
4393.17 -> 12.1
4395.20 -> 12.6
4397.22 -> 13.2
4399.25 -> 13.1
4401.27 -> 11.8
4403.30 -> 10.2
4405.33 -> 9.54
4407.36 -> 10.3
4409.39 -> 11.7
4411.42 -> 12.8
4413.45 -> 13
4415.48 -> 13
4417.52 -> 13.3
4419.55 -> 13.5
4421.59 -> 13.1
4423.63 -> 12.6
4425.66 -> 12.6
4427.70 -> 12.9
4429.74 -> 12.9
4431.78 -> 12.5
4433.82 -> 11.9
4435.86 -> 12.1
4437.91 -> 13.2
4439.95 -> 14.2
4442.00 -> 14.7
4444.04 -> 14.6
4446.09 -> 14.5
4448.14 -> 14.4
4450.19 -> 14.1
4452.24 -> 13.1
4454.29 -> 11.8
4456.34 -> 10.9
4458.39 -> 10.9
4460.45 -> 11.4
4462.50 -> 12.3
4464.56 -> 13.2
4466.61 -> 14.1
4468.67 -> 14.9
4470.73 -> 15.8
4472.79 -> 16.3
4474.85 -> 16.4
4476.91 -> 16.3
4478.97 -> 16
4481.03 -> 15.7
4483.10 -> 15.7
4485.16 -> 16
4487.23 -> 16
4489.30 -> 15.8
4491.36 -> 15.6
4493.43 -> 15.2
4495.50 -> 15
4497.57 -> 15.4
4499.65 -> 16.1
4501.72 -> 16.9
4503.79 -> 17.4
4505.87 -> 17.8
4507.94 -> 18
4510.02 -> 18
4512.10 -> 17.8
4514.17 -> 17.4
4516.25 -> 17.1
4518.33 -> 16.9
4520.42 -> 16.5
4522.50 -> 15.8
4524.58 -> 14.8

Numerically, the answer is 1.9 Angstrom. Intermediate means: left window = 13.6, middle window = 13.3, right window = 15.9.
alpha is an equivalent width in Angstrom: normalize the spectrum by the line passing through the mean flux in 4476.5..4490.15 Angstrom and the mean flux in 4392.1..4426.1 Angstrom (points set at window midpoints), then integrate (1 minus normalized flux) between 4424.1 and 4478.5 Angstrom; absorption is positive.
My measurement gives 2.9 Angstrom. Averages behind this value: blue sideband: 12.3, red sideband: 15.9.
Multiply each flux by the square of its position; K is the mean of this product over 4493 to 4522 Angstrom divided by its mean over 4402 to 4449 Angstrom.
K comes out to 1.37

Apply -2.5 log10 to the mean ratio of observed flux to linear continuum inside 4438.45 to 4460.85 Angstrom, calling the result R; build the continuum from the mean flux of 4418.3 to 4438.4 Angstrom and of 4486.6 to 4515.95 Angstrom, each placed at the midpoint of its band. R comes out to 0.05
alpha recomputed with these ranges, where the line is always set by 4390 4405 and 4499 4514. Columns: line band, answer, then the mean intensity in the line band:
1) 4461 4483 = 1.0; 15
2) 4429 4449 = 0.9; 13.5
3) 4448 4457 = 1.2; 12.8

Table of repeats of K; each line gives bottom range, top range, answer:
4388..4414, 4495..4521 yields 1.51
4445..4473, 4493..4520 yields 1.29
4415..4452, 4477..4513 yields 1.26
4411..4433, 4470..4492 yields 1.27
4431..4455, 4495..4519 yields 1.30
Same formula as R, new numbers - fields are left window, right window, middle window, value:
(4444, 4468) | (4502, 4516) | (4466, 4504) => -0.02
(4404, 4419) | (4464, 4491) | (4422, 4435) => 0.03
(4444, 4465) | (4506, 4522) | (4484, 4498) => 0.00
